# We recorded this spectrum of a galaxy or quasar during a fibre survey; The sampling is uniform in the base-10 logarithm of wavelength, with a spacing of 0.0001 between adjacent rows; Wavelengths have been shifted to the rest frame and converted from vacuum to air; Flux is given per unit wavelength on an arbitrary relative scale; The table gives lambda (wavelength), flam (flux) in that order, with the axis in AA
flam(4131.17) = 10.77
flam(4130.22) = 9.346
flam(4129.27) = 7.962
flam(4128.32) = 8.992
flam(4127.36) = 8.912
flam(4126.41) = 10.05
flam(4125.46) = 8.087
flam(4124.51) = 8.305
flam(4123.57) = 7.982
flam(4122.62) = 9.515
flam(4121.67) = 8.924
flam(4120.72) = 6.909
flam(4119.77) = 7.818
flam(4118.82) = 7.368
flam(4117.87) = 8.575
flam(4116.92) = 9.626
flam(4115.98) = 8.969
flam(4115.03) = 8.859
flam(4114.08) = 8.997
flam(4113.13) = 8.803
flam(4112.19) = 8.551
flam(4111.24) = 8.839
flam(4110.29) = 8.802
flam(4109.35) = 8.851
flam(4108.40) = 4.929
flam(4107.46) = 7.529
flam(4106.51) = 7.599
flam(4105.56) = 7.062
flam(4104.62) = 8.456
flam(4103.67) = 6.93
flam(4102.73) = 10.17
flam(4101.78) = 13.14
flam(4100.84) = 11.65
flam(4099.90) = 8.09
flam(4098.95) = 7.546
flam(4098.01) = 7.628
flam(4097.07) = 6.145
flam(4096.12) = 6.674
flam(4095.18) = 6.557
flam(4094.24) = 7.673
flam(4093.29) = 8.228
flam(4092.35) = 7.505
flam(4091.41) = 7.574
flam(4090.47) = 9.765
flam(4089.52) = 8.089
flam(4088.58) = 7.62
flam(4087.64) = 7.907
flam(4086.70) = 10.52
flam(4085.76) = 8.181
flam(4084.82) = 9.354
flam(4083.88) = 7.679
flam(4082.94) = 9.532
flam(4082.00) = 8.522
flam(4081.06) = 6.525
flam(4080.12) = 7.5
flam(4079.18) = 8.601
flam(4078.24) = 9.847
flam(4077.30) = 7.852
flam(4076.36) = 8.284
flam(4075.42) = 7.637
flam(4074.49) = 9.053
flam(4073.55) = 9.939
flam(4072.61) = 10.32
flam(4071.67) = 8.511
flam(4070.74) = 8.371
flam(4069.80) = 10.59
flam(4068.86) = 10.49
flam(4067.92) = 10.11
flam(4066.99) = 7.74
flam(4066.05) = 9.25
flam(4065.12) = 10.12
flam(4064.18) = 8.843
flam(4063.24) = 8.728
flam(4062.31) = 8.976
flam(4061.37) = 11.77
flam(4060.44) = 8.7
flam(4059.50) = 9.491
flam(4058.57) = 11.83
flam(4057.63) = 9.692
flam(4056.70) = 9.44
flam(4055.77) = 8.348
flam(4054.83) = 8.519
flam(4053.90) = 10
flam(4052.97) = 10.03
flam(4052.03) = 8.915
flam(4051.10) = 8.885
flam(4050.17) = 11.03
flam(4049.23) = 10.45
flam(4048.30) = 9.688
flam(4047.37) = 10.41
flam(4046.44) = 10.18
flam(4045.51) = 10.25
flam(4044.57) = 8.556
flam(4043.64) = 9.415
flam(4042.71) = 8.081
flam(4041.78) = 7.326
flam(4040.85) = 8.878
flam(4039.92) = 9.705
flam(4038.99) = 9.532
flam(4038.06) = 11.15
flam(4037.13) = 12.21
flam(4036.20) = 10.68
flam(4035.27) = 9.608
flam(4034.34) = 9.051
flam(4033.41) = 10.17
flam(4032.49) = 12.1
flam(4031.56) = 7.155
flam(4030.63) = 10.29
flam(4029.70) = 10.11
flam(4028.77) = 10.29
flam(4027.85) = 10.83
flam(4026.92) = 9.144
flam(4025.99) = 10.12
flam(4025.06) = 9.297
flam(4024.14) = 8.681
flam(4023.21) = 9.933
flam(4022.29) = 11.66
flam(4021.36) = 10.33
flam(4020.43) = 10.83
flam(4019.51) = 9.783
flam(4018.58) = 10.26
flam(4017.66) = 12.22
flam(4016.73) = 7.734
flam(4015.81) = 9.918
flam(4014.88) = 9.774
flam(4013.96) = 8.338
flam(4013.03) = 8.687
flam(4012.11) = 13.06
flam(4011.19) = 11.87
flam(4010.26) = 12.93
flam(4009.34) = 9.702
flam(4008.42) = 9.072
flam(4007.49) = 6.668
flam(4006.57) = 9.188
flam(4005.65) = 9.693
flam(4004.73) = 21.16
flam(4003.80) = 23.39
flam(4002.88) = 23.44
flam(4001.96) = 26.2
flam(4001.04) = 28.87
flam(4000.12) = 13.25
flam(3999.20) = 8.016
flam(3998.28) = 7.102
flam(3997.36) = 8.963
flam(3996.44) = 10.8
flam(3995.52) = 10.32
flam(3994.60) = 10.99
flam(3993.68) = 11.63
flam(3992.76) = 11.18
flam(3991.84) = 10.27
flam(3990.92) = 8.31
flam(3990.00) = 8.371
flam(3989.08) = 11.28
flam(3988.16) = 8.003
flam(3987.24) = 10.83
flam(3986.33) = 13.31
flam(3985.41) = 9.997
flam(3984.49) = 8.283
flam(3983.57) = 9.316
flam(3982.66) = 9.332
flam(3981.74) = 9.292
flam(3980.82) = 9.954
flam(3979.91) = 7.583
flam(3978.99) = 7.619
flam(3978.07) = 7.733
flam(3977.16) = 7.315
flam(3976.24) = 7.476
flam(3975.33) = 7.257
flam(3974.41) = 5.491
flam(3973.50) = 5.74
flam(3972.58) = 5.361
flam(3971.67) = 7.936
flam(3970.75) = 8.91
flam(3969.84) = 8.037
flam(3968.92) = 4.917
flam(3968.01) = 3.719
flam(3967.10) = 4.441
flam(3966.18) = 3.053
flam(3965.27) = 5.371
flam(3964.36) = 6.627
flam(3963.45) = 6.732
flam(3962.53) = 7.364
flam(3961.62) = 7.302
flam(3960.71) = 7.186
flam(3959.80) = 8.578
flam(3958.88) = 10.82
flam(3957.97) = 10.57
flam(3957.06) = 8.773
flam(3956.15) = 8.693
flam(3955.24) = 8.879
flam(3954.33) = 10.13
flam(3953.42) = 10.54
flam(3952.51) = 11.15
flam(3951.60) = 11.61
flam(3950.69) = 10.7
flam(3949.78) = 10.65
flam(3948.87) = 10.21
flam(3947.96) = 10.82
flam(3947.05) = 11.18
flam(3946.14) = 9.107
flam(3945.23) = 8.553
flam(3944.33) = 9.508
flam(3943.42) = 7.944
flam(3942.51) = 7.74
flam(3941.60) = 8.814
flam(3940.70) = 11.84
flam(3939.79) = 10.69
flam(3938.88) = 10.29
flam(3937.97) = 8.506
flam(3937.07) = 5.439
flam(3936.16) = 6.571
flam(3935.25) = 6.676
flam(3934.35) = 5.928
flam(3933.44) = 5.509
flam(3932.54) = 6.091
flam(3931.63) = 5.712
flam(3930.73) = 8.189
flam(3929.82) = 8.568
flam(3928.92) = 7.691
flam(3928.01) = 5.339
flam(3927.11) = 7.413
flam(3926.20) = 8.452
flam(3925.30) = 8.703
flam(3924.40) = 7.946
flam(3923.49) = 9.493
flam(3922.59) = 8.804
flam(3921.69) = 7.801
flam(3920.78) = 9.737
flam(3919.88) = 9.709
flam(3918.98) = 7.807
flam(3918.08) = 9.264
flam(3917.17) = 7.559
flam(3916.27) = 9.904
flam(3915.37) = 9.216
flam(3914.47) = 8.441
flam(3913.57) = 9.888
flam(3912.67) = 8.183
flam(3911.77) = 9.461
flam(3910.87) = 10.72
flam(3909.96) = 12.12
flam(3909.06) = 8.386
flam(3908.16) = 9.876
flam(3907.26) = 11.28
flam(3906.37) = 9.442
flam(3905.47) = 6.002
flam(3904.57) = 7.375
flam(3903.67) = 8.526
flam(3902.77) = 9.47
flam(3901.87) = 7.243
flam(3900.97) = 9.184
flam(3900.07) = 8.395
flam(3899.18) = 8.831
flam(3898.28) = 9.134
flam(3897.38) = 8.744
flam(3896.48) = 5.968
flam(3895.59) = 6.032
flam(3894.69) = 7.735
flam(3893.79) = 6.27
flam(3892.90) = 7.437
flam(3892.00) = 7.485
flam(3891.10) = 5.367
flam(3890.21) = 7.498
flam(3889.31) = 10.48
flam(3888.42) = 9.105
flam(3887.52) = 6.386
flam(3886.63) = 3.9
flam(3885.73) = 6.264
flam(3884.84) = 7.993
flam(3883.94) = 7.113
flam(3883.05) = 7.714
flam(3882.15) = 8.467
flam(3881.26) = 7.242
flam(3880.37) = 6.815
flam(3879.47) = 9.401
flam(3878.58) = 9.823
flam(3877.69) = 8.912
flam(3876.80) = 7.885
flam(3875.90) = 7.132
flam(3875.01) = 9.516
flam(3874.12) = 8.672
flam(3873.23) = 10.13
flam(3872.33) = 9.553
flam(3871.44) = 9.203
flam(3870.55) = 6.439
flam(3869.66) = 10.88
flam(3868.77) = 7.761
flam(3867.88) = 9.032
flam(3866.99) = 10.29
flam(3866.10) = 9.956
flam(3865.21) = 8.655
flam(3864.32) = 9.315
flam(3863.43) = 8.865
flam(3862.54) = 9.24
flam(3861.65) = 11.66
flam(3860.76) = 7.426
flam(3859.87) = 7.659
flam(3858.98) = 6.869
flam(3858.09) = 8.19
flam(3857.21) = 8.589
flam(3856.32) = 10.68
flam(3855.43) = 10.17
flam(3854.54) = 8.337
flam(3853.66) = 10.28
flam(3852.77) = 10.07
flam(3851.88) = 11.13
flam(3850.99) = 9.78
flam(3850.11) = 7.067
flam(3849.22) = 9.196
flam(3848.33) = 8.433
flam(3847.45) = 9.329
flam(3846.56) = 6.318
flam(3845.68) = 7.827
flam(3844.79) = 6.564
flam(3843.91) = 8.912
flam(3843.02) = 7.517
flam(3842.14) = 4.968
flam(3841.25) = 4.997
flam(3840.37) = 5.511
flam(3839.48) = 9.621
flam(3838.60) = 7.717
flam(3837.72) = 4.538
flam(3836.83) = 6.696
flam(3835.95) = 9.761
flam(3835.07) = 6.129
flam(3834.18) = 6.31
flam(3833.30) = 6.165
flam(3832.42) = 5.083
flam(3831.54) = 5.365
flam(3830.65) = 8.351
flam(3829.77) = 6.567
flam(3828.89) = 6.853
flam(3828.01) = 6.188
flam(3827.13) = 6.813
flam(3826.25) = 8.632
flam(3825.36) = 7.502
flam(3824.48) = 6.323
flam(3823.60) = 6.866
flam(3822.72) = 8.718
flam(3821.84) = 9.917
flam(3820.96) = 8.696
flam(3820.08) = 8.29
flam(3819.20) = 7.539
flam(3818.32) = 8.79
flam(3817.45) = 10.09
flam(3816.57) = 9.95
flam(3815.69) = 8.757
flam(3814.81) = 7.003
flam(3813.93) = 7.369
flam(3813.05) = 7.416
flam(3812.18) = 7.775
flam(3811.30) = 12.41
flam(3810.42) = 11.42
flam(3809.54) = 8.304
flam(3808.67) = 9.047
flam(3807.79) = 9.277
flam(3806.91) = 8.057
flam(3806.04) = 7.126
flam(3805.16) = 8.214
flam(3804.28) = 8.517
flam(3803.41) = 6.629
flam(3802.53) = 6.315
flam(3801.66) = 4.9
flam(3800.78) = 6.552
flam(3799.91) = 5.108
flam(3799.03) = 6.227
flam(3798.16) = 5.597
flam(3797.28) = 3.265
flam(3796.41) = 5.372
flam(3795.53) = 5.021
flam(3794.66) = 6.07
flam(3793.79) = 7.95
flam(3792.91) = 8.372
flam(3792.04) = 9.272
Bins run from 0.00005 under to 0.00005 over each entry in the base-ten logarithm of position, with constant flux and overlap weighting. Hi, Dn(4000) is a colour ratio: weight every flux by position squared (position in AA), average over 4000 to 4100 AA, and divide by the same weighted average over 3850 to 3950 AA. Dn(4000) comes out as 1.27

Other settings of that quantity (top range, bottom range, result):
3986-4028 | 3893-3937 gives 1.49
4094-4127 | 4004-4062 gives 0.86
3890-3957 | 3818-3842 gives 1.26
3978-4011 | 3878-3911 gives 1.54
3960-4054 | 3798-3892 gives 1.34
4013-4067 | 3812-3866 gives 1.35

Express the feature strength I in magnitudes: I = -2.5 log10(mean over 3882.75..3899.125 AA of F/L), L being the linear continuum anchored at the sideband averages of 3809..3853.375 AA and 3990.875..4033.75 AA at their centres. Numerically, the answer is 0.24 mag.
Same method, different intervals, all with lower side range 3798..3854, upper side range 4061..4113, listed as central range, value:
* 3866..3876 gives -0.16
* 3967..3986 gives 0.10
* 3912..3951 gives -0.06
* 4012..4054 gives -0.17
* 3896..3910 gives -0.09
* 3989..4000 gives -0.19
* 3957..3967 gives 0.12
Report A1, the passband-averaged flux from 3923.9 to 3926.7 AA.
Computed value 8.36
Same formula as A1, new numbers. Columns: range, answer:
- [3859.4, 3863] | 8.97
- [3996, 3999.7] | 8.76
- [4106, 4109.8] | 7.2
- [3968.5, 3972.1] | 7.46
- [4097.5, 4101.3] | 8.7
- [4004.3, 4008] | 11.6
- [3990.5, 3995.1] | 10.5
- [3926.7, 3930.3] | 7.25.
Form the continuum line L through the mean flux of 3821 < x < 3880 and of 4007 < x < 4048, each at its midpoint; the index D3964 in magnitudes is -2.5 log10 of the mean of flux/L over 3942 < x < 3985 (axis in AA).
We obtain 0.13 mag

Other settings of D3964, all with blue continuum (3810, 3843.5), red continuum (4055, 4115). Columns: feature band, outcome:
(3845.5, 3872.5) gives -0.163 mag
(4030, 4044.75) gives -0.139 mag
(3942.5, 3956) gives -0.223 mag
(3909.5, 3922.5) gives -0.162 mag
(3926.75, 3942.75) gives 0.061 mag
